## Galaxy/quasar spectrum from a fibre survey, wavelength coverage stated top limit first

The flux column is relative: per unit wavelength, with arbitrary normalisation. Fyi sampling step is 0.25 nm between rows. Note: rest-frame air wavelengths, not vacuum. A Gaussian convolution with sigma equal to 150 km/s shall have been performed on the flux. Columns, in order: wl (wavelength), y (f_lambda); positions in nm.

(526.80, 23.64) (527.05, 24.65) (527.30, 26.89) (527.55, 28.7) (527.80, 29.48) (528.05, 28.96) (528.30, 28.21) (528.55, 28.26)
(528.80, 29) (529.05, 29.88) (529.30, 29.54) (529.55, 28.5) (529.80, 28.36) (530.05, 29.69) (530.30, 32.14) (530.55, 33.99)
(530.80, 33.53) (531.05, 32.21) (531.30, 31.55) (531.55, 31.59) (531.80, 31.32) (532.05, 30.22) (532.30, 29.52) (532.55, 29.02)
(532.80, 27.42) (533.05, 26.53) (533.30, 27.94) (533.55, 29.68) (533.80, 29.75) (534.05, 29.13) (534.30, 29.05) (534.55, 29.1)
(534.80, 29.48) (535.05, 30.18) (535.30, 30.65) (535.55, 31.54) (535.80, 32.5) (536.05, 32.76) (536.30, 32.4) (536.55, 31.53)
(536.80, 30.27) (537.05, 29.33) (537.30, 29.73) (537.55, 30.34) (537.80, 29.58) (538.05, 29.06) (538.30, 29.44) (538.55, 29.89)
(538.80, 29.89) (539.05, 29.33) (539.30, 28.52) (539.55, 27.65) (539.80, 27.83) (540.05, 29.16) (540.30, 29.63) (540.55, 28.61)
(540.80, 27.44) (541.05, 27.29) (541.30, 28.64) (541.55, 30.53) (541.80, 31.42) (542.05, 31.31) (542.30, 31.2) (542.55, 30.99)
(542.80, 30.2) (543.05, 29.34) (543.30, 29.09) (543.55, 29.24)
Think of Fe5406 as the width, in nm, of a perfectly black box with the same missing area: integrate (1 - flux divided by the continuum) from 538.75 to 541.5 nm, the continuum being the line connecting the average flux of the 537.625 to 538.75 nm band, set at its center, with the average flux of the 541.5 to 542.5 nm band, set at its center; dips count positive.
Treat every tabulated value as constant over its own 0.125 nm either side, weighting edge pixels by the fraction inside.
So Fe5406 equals 0.16 nm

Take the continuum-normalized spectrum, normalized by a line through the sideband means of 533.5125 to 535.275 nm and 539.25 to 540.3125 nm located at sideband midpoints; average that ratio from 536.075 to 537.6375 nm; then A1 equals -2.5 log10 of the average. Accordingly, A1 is -0.062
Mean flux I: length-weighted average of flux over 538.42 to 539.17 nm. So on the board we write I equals 29.7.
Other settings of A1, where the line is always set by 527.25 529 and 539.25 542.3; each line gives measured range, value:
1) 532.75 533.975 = 0.018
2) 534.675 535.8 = -0.065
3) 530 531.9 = -0.120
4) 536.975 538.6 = -0.023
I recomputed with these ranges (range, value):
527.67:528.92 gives 28.8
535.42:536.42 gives 32.3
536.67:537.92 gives 29.9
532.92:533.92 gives 28.5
